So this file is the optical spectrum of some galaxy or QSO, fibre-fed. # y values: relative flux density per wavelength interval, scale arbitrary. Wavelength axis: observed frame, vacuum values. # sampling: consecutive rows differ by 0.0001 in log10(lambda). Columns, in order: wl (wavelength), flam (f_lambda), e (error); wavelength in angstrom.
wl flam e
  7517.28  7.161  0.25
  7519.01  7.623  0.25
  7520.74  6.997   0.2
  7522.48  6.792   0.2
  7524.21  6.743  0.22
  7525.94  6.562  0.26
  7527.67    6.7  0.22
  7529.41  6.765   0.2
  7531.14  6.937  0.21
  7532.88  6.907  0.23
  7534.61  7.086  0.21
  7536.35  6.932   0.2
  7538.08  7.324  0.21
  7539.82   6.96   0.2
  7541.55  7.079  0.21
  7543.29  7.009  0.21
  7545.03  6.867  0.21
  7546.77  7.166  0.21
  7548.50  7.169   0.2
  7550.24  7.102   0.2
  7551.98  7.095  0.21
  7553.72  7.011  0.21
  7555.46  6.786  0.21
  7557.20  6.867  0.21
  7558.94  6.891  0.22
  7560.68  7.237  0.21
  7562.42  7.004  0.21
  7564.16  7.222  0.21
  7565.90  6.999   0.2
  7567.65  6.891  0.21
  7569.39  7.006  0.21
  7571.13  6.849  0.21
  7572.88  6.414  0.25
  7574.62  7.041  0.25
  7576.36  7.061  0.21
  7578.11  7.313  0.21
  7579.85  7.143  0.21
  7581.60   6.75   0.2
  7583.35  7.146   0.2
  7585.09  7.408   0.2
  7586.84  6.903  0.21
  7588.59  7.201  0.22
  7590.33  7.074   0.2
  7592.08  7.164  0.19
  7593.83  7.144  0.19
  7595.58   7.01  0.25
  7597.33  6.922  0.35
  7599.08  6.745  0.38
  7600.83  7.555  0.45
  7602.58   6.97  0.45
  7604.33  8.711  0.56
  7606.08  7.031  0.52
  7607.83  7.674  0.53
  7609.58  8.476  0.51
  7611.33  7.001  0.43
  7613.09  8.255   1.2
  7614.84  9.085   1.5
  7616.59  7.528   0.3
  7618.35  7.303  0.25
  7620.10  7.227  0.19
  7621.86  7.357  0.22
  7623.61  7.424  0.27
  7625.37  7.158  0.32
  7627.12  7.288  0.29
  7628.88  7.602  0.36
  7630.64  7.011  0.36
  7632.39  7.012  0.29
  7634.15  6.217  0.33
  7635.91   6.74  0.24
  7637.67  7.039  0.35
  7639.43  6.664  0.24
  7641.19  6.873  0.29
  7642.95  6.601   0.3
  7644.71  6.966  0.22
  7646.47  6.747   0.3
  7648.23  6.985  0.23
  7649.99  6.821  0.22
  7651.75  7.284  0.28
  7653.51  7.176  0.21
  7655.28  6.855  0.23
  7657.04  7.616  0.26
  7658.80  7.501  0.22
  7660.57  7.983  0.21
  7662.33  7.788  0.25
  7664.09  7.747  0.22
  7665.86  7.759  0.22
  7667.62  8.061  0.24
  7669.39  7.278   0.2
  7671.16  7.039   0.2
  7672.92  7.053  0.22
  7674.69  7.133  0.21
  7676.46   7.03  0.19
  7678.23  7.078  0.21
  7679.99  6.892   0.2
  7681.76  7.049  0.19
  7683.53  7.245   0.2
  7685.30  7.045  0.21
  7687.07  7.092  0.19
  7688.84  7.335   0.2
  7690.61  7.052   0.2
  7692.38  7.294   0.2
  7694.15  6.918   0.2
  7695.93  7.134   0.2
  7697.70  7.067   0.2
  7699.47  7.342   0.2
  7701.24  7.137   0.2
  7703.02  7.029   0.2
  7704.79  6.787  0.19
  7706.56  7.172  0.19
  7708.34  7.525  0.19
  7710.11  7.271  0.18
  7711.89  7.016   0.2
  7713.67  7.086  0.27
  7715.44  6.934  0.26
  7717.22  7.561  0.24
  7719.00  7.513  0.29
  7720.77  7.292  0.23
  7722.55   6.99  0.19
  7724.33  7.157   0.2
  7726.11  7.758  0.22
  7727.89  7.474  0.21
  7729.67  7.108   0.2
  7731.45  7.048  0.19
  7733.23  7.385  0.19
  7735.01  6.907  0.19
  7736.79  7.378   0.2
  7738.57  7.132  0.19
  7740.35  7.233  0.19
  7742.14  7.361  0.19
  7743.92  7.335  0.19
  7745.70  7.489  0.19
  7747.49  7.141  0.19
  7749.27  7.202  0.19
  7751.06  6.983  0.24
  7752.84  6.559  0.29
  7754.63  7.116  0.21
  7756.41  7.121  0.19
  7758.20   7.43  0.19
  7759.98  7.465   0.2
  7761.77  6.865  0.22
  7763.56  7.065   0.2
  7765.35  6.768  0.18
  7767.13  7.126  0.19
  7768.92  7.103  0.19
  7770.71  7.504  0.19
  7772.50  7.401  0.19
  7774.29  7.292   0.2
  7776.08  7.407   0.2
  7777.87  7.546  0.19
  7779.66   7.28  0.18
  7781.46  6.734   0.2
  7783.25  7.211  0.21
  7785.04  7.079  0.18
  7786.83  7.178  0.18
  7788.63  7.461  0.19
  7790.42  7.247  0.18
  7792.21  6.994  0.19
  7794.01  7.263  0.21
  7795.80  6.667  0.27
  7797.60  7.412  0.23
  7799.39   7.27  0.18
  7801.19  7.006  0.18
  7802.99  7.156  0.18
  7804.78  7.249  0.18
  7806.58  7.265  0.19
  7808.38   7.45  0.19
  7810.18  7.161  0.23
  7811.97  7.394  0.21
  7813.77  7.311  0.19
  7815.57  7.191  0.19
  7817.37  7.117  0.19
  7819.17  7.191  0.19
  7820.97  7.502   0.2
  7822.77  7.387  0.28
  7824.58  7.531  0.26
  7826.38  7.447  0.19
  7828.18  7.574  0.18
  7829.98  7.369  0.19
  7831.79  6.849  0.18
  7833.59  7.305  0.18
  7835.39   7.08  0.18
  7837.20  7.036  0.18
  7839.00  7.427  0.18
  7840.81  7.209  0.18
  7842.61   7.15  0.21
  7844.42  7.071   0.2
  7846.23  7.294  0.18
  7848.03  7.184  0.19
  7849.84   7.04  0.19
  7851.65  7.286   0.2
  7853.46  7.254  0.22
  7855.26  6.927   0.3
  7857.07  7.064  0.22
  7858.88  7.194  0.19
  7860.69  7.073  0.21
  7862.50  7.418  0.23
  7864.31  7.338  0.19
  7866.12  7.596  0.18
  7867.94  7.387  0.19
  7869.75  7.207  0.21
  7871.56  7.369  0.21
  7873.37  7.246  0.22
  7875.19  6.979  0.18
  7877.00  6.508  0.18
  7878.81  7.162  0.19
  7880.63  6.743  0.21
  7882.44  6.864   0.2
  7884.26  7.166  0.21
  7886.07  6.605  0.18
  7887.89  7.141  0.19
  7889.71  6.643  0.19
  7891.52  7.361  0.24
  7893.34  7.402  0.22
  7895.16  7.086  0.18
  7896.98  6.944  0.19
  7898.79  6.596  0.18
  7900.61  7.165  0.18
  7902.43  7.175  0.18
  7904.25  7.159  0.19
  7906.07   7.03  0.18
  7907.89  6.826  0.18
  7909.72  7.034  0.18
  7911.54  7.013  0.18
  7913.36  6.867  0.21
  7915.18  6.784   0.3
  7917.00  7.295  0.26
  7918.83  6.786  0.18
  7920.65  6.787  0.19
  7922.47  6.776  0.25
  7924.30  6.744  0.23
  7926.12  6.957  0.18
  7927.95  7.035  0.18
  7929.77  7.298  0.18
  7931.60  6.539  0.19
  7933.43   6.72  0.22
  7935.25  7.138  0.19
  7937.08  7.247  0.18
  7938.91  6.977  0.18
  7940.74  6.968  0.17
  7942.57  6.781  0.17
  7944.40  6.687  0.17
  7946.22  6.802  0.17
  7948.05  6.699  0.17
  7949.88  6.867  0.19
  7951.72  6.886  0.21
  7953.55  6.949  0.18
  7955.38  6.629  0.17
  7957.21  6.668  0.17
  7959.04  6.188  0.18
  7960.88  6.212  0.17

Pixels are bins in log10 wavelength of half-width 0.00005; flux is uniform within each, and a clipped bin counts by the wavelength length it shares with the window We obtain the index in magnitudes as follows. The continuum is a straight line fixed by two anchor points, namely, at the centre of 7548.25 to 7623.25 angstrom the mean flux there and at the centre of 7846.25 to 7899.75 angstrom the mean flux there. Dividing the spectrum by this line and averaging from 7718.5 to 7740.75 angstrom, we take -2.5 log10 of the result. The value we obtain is -0.01 mag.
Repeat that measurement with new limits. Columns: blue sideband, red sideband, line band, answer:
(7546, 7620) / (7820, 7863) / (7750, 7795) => 0.01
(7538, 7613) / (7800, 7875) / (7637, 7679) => -0.01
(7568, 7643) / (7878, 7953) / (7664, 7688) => -0.01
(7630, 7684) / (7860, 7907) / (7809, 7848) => -0.02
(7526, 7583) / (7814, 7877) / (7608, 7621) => -0.12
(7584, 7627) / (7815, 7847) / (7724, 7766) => 0.02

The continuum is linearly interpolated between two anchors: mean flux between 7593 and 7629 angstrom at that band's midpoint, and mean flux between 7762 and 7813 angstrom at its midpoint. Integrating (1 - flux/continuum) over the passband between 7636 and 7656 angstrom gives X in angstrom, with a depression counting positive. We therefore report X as 1.4 angstrom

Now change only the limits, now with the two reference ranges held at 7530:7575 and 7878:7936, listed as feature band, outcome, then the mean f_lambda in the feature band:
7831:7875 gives -1.5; 7.21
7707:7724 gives -0.6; 7.24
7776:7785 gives -0.3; 7.2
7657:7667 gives -1.1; 7.76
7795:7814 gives -0.7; 7.21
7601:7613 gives -1.2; 7.68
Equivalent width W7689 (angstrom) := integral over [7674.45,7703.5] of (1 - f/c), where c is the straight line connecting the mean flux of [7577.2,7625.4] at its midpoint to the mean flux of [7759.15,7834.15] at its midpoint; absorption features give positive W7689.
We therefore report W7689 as 0.8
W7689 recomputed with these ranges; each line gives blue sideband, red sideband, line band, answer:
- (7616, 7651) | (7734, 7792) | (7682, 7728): -0.51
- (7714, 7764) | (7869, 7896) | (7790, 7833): -0.78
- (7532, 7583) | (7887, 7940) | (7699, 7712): -0.31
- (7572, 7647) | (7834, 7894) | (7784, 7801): -0.03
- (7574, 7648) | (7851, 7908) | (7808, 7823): -0.35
